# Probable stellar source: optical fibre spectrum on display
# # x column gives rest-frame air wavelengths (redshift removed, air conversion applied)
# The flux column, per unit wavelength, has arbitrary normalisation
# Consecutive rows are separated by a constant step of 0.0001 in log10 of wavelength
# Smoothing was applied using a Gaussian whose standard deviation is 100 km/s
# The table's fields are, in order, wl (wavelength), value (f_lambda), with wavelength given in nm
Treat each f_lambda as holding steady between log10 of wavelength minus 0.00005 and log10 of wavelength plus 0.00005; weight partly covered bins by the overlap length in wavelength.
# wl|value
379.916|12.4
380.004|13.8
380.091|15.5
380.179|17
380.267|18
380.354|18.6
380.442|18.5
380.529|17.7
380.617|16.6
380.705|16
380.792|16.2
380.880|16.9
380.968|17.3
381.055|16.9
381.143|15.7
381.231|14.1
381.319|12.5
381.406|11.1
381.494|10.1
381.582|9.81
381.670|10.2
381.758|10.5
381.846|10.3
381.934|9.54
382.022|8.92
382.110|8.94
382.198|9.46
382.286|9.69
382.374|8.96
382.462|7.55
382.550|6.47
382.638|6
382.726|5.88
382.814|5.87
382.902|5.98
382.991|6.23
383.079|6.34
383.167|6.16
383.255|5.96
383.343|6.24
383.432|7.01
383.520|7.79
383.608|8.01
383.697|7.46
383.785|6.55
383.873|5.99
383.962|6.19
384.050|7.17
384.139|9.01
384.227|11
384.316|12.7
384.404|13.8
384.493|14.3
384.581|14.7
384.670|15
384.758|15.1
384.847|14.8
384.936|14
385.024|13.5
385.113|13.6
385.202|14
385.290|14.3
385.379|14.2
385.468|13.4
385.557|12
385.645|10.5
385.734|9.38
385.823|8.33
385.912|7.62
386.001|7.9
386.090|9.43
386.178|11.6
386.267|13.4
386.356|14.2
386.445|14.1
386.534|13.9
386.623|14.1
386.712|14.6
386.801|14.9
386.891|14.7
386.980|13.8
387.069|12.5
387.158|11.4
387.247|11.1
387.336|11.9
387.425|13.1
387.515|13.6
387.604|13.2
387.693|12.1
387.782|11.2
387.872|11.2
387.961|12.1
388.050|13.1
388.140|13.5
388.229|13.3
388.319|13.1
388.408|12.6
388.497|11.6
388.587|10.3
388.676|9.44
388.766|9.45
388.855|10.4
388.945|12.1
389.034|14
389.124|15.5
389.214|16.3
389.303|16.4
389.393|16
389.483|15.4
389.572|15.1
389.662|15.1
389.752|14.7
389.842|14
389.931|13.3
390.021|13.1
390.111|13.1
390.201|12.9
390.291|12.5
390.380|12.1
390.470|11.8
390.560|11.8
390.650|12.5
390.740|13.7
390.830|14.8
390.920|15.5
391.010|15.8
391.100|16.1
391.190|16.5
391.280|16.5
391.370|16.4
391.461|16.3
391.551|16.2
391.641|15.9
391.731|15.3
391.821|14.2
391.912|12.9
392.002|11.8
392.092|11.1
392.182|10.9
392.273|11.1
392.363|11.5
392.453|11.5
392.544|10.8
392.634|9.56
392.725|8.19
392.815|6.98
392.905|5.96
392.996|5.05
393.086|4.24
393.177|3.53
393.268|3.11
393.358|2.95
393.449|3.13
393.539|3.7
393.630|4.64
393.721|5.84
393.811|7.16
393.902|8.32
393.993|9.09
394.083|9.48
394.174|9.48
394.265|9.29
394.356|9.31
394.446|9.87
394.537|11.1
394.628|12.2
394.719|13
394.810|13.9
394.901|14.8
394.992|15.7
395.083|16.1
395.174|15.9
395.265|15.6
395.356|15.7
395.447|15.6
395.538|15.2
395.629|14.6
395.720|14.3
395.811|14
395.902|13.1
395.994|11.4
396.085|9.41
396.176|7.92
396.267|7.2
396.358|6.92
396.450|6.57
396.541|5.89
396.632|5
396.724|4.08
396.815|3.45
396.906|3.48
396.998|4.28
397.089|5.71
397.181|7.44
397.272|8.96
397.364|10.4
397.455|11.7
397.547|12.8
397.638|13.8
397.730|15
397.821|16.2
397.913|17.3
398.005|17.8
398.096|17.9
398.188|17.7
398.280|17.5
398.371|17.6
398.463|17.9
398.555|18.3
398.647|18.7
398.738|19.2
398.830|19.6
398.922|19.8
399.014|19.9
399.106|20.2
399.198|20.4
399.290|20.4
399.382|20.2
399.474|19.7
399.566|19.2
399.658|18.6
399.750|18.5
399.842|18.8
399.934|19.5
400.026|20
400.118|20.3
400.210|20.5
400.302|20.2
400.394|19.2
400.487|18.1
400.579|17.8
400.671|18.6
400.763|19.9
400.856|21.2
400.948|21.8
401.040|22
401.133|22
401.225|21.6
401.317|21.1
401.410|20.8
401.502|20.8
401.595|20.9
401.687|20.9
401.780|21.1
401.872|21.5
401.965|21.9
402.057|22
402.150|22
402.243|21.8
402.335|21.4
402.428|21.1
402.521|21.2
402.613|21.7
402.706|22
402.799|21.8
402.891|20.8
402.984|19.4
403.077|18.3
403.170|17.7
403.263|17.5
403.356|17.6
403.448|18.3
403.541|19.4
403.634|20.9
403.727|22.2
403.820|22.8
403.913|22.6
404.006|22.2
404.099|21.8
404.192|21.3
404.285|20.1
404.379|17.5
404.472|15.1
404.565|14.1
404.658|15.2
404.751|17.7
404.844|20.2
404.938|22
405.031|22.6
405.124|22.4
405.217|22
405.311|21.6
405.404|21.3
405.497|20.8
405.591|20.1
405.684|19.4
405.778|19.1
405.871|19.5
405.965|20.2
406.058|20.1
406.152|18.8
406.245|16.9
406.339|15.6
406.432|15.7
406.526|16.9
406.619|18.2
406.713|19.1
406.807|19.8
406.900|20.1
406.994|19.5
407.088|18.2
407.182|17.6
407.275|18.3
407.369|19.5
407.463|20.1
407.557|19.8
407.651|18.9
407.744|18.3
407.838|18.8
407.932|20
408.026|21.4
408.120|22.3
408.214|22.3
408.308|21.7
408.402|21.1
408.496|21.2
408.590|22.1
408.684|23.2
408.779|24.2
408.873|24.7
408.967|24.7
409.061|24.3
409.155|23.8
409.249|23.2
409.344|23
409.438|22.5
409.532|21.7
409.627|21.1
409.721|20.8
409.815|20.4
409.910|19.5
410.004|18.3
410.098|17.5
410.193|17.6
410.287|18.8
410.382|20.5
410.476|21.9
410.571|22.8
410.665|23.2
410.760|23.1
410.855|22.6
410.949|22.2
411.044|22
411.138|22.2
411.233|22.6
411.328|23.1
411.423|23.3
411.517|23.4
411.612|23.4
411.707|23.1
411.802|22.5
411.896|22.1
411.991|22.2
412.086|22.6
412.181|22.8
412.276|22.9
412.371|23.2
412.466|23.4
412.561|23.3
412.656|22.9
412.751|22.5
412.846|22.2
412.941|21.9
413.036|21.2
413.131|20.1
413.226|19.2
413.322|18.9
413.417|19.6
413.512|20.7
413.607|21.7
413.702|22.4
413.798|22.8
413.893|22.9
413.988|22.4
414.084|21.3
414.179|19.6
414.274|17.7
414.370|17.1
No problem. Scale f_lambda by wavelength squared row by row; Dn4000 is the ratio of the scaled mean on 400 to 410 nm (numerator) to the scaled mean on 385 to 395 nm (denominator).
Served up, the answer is 1.9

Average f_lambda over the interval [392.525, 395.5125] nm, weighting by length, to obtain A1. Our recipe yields 9.41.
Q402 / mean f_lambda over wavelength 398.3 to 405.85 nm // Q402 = 20.1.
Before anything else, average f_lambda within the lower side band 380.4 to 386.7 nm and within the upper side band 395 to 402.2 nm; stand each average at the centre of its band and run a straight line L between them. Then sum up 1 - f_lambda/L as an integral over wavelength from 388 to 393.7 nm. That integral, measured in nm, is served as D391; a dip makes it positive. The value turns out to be 0.65 nm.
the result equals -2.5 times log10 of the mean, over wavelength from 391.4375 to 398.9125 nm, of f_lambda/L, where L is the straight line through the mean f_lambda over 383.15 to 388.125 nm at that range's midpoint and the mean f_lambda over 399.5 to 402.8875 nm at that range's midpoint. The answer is 0.46 mag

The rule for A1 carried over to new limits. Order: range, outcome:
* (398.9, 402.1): 20.3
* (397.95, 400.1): 19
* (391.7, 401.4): 13.3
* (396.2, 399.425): 13.4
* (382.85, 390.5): 11.8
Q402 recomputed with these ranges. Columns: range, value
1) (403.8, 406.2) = 20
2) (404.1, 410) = 20.2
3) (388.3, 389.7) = 13.3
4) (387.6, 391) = 13.1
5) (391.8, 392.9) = 10.6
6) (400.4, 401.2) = 20.2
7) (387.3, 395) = 11.7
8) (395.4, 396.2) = 13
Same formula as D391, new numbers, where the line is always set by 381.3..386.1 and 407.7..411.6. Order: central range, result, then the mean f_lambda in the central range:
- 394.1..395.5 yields 0.17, 13.1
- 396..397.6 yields 0.87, 7.27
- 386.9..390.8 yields -0.26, 12.9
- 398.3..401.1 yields -0.39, 19.5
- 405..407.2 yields 0.08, 19.4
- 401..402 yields -0.18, 21.3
